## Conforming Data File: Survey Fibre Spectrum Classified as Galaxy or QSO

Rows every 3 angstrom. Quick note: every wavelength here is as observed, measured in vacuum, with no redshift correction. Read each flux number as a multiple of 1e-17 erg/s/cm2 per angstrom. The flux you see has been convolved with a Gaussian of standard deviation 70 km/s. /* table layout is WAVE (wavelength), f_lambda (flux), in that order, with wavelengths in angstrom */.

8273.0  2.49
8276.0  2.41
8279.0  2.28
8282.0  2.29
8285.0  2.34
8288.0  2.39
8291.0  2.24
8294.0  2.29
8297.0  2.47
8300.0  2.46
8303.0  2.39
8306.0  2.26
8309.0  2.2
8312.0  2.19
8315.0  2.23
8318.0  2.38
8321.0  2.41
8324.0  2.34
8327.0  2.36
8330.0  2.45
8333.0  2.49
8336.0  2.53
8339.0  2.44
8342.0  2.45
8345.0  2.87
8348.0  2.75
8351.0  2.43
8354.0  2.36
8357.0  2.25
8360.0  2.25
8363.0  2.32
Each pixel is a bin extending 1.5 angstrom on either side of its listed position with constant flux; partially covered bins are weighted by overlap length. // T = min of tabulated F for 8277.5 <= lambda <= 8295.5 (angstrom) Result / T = 2.24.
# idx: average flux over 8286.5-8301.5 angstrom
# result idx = 2.37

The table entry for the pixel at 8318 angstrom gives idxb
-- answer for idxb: 2.38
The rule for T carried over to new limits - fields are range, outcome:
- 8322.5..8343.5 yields 2.34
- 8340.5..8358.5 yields 2.25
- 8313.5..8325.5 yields 2.23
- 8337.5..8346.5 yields 2.44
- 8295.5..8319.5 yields 2.19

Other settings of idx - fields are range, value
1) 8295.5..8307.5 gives 2.4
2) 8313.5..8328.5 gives 2.34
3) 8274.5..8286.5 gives 2.33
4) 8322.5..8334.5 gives 2.41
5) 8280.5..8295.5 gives 2.31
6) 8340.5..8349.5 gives 2.69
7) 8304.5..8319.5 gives 2.25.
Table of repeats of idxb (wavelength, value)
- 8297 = 2.47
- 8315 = 2.23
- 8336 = 2.53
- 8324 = 2.34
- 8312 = 2.19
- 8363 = 2.32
